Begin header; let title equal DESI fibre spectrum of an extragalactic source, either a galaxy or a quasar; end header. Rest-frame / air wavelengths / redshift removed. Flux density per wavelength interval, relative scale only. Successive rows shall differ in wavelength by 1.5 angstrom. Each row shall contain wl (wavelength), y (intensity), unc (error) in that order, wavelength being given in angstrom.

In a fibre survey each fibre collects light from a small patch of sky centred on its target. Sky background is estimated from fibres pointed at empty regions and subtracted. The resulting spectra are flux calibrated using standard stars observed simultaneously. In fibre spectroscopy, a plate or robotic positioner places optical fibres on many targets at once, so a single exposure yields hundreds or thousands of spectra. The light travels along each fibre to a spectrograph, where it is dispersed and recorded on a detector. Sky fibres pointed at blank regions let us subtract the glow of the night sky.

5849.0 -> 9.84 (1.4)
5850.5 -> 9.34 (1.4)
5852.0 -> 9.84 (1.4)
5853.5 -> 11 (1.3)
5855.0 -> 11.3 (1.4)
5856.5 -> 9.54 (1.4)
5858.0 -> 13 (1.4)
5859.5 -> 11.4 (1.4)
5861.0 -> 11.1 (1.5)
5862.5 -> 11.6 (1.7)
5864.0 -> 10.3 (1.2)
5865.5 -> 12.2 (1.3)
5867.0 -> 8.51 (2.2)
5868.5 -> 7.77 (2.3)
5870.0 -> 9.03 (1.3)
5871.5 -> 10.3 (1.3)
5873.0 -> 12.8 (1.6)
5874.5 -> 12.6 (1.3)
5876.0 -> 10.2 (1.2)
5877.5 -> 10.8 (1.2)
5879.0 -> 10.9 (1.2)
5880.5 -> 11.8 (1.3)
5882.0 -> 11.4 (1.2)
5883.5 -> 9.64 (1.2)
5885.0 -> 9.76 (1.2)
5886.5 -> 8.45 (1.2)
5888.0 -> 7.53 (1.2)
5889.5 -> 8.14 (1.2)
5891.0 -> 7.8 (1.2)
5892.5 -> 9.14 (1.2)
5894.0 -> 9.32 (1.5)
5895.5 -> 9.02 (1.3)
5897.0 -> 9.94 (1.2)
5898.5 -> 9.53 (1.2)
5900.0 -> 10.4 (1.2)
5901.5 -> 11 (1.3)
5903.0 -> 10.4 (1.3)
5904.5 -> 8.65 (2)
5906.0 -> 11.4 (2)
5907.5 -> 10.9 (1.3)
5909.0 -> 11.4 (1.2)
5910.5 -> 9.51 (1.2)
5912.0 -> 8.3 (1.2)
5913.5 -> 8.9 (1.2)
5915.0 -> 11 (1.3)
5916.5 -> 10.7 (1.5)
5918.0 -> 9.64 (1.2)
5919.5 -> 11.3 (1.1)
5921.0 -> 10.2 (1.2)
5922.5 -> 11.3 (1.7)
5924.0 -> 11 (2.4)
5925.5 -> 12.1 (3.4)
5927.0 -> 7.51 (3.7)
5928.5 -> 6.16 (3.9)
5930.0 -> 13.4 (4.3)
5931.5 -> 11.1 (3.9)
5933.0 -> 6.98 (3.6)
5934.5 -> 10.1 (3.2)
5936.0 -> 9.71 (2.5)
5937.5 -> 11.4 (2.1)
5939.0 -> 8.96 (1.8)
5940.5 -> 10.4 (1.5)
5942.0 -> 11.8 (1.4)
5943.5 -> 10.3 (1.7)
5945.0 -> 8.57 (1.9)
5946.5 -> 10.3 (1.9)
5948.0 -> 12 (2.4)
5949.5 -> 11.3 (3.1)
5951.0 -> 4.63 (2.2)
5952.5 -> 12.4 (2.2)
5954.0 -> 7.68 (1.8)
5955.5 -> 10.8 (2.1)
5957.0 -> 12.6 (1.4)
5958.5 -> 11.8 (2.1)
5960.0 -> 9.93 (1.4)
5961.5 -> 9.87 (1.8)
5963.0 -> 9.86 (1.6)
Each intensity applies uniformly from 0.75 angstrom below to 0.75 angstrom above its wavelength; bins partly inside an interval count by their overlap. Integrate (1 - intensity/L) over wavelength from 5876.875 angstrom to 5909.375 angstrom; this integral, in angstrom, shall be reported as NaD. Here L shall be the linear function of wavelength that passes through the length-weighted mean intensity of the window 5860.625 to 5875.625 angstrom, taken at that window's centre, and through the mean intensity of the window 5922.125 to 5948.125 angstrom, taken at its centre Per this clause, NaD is 1.7 angstrom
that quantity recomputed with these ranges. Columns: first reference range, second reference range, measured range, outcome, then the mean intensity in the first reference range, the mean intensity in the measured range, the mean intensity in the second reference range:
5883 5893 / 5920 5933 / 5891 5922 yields -2.11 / 8.6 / 9.99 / 10.2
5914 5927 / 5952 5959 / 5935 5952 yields 1.39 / 10.7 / 9.98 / 11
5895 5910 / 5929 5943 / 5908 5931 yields 0.29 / 10.3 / 10.2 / 10.3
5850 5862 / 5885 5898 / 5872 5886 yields -2.26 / 10.9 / 11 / 8.75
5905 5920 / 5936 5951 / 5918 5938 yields 0.20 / 10.3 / 10.1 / 10.2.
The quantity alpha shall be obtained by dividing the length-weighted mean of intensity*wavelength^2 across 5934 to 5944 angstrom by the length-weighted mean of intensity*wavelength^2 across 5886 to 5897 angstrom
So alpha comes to 1.23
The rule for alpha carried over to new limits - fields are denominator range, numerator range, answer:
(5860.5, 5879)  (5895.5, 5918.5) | 0.96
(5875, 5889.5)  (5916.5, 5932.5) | 1.05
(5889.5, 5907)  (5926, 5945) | 1.03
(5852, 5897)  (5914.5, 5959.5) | 1.02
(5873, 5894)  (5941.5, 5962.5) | 1.06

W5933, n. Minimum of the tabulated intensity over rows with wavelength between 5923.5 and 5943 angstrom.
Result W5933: 6.16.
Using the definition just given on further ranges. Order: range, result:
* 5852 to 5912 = 7.53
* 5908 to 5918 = 8.3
